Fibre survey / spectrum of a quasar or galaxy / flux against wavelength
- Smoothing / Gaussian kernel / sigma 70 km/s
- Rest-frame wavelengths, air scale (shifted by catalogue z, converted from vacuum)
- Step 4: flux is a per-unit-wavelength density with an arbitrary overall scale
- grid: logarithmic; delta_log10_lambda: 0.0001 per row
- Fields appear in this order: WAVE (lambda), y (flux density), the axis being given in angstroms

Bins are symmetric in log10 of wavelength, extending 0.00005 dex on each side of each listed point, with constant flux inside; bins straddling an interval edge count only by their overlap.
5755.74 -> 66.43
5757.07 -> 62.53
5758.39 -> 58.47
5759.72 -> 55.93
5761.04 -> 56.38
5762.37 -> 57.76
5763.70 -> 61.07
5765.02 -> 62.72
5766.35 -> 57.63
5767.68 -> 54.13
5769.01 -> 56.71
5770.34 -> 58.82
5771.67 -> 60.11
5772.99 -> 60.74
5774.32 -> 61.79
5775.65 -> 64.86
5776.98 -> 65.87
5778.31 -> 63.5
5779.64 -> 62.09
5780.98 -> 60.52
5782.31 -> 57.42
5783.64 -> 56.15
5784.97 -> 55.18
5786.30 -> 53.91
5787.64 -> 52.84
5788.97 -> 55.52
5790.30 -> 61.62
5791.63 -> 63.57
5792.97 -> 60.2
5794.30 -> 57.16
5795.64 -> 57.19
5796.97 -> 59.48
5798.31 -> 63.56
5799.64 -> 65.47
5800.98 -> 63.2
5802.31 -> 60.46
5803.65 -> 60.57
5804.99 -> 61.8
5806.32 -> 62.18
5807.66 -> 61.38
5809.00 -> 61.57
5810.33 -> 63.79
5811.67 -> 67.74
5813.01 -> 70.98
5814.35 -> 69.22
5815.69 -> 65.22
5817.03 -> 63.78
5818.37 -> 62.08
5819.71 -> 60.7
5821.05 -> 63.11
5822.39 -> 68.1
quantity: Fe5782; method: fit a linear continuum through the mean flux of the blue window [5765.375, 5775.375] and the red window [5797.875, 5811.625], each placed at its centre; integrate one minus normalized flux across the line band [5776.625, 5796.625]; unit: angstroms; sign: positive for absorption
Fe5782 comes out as 0.6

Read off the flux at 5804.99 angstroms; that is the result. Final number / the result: 61.8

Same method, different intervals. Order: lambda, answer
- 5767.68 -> 54.13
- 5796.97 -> 59.48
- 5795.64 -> 57.19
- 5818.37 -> 62.08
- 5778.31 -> 63.5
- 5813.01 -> 70.98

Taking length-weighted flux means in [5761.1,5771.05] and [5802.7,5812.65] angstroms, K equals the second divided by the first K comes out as 1.08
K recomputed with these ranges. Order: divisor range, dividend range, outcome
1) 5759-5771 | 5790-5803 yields 1.06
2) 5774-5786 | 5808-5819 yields 1.08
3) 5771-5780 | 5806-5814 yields 1.03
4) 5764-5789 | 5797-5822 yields 1.08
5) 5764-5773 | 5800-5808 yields 1.05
